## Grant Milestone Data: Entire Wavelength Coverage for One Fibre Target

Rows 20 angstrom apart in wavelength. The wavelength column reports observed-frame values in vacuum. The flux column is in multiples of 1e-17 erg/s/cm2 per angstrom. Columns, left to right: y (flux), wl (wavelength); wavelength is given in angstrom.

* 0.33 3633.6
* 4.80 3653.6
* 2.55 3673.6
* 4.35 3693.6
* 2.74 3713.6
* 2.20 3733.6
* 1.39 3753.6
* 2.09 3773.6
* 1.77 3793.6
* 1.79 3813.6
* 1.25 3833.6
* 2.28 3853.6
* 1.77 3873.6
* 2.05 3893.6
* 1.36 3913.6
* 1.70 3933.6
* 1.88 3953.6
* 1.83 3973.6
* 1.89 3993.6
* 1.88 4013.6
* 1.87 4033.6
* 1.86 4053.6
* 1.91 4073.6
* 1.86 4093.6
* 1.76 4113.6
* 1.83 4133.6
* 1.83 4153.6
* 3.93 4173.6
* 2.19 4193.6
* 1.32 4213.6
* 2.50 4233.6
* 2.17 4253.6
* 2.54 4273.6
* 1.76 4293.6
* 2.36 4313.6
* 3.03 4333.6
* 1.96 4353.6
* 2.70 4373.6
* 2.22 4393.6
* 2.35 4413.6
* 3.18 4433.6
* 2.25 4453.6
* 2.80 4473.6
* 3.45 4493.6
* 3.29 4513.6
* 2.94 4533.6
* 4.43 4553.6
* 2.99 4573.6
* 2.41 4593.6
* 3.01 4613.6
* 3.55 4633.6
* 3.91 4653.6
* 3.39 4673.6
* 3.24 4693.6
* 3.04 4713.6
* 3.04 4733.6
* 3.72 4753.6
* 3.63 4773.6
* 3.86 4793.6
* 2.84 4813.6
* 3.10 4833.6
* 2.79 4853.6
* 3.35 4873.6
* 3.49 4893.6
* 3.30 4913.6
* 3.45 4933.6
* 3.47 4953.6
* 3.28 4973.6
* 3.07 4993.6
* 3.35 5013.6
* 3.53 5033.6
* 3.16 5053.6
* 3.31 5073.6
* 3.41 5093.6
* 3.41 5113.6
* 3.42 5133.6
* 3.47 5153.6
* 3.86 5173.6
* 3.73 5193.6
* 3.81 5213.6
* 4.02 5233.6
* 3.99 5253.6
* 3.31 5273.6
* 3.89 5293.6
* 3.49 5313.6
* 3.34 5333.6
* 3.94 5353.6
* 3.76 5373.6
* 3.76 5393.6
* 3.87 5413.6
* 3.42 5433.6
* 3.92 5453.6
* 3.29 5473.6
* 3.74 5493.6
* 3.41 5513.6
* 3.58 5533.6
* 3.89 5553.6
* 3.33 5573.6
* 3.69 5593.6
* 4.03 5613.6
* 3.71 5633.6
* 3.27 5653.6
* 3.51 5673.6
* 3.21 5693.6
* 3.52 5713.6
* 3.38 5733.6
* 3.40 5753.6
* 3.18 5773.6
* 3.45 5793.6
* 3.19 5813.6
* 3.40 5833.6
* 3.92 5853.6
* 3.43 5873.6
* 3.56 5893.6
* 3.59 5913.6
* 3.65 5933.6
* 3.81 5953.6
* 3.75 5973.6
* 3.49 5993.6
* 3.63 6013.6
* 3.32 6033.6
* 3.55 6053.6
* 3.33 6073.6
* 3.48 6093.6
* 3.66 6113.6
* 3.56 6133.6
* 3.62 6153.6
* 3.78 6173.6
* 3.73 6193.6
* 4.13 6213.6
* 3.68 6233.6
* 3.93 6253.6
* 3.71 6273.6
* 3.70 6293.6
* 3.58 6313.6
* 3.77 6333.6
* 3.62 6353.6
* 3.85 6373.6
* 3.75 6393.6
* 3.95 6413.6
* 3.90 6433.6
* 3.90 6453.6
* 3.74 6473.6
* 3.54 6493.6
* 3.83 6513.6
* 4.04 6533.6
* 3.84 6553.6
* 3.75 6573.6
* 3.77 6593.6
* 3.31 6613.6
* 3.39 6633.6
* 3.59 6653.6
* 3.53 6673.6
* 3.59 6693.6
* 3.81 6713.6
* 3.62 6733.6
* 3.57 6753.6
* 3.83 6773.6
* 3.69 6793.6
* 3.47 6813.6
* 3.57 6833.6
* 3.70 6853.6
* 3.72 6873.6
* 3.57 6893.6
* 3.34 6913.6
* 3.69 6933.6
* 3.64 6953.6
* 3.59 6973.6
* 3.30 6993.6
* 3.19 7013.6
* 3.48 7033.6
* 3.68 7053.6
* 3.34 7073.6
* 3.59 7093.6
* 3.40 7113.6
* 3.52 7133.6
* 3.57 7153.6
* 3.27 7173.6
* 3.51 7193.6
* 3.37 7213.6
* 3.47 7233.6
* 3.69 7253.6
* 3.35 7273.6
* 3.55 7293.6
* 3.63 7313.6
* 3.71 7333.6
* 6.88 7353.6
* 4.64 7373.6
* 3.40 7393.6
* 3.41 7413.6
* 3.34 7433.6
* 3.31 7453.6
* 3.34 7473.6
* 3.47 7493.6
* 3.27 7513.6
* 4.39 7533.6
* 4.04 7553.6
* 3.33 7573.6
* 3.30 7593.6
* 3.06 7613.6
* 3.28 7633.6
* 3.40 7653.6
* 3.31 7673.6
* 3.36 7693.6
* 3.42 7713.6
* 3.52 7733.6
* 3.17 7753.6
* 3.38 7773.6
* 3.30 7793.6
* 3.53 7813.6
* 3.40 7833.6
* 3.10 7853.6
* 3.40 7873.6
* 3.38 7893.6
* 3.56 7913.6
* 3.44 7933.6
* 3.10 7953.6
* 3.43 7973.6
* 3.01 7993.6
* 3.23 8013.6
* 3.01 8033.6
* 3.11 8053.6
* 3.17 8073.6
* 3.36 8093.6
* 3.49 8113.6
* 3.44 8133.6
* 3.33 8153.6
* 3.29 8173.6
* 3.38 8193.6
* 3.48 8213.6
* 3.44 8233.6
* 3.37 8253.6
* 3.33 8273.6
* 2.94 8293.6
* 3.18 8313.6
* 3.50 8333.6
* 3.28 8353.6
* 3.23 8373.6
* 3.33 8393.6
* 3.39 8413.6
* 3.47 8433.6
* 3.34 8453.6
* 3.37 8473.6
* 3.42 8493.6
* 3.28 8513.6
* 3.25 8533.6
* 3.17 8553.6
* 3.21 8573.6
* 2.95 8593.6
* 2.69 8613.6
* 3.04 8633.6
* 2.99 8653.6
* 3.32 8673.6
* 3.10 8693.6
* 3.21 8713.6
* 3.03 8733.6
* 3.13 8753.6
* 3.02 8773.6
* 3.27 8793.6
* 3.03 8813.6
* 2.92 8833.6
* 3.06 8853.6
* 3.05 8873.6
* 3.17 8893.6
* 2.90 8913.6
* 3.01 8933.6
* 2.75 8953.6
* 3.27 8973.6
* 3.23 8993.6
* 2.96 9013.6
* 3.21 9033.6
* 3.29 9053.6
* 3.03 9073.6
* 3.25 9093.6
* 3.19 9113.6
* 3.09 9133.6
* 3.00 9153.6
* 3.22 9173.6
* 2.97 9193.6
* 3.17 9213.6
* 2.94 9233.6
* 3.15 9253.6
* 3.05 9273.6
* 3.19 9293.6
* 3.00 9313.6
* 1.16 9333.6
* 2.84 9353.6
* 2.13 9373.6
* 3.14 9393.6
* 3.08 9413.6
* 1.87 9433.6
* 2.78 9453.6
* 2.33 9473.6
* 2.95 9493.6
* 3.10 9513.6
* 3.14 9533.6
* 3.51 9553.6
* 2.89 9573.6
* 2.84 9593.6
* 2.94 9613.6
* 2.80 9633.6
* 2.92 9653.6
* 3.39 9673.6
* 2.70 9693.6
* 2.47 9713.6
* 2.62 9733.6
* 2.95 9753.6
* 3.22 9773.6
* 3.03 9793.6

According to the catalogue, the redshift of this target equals 0.121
